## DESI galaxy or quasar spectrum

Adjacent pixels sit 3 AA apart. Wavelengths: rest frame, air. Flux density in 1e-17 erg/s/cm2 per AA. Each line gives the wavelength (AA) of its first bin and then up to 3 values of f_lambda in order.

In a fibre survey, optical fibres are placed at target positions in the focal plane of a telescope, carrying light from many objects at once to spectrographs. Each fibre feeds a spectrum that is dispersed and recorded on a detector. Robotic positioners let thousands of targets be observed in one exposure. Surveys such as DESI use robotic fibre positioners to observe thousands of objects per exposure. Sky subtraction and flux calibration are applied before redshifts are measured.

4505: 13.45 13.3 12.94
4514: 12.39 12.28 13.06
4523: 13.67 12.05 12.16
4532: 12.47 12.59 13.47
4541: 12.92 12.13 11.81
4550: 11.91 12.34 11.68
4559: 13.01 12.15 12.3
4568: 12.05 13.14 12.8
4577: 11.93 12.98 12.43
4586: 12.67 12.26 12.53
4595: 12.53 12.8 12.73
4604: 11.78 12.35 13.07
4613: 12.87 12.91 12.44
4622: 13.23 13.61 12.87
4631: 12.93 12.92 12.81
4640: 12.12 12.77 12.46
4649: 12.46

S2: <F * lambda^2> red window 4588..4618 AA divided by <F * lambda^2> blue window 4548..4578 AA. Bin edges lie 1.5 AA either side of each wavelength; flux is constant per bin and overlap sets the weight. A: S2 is 1.0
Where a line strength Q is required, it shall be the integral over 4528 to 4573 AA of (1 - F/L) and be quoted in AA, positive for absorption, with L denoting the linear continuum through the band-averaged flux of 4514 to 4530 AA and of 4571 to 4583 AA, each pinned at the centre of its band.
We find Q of 0.8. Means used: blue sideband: 12.6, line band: 12.4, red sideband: 12.6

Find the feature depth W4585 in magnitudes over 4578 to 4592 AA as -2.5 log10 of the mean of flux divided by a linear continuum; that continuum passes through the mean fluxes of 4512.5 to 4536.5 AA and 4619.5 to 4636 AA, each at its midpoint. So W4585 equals 0.03 mag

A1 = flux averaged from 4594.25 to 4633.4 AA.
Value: 12.8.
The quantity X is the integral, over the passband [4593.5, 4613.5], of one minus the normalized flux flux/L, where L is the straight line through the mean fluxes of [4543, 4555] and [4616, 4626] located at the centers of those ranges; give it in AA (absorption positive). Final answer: 0.3 AA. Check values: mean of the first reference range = 12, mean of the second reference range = 13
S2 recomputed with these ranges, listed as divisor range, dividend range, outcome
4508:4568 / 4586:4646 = 1.05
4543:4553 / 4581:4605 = 1.06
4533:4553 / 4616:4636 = 1.08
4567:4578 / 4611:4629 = 1.06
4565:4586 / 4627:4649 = 1.04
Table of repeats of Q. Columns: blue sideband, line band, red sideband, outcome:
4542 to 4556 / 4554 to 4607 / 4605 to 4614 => -0.3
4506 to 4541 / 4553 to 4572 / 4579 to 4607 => 0.4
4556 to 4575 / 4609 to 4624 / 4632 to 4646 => -0.4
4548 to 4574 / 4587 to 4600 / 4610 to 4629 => 0.2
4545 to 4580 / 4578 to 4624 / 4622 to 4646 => -0.1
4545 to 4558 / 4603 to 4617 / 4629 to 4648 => -0.2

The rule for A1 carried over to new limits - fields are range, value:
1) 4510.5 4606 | 12.5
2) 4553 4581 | 12.4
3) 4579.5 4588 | 12.6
